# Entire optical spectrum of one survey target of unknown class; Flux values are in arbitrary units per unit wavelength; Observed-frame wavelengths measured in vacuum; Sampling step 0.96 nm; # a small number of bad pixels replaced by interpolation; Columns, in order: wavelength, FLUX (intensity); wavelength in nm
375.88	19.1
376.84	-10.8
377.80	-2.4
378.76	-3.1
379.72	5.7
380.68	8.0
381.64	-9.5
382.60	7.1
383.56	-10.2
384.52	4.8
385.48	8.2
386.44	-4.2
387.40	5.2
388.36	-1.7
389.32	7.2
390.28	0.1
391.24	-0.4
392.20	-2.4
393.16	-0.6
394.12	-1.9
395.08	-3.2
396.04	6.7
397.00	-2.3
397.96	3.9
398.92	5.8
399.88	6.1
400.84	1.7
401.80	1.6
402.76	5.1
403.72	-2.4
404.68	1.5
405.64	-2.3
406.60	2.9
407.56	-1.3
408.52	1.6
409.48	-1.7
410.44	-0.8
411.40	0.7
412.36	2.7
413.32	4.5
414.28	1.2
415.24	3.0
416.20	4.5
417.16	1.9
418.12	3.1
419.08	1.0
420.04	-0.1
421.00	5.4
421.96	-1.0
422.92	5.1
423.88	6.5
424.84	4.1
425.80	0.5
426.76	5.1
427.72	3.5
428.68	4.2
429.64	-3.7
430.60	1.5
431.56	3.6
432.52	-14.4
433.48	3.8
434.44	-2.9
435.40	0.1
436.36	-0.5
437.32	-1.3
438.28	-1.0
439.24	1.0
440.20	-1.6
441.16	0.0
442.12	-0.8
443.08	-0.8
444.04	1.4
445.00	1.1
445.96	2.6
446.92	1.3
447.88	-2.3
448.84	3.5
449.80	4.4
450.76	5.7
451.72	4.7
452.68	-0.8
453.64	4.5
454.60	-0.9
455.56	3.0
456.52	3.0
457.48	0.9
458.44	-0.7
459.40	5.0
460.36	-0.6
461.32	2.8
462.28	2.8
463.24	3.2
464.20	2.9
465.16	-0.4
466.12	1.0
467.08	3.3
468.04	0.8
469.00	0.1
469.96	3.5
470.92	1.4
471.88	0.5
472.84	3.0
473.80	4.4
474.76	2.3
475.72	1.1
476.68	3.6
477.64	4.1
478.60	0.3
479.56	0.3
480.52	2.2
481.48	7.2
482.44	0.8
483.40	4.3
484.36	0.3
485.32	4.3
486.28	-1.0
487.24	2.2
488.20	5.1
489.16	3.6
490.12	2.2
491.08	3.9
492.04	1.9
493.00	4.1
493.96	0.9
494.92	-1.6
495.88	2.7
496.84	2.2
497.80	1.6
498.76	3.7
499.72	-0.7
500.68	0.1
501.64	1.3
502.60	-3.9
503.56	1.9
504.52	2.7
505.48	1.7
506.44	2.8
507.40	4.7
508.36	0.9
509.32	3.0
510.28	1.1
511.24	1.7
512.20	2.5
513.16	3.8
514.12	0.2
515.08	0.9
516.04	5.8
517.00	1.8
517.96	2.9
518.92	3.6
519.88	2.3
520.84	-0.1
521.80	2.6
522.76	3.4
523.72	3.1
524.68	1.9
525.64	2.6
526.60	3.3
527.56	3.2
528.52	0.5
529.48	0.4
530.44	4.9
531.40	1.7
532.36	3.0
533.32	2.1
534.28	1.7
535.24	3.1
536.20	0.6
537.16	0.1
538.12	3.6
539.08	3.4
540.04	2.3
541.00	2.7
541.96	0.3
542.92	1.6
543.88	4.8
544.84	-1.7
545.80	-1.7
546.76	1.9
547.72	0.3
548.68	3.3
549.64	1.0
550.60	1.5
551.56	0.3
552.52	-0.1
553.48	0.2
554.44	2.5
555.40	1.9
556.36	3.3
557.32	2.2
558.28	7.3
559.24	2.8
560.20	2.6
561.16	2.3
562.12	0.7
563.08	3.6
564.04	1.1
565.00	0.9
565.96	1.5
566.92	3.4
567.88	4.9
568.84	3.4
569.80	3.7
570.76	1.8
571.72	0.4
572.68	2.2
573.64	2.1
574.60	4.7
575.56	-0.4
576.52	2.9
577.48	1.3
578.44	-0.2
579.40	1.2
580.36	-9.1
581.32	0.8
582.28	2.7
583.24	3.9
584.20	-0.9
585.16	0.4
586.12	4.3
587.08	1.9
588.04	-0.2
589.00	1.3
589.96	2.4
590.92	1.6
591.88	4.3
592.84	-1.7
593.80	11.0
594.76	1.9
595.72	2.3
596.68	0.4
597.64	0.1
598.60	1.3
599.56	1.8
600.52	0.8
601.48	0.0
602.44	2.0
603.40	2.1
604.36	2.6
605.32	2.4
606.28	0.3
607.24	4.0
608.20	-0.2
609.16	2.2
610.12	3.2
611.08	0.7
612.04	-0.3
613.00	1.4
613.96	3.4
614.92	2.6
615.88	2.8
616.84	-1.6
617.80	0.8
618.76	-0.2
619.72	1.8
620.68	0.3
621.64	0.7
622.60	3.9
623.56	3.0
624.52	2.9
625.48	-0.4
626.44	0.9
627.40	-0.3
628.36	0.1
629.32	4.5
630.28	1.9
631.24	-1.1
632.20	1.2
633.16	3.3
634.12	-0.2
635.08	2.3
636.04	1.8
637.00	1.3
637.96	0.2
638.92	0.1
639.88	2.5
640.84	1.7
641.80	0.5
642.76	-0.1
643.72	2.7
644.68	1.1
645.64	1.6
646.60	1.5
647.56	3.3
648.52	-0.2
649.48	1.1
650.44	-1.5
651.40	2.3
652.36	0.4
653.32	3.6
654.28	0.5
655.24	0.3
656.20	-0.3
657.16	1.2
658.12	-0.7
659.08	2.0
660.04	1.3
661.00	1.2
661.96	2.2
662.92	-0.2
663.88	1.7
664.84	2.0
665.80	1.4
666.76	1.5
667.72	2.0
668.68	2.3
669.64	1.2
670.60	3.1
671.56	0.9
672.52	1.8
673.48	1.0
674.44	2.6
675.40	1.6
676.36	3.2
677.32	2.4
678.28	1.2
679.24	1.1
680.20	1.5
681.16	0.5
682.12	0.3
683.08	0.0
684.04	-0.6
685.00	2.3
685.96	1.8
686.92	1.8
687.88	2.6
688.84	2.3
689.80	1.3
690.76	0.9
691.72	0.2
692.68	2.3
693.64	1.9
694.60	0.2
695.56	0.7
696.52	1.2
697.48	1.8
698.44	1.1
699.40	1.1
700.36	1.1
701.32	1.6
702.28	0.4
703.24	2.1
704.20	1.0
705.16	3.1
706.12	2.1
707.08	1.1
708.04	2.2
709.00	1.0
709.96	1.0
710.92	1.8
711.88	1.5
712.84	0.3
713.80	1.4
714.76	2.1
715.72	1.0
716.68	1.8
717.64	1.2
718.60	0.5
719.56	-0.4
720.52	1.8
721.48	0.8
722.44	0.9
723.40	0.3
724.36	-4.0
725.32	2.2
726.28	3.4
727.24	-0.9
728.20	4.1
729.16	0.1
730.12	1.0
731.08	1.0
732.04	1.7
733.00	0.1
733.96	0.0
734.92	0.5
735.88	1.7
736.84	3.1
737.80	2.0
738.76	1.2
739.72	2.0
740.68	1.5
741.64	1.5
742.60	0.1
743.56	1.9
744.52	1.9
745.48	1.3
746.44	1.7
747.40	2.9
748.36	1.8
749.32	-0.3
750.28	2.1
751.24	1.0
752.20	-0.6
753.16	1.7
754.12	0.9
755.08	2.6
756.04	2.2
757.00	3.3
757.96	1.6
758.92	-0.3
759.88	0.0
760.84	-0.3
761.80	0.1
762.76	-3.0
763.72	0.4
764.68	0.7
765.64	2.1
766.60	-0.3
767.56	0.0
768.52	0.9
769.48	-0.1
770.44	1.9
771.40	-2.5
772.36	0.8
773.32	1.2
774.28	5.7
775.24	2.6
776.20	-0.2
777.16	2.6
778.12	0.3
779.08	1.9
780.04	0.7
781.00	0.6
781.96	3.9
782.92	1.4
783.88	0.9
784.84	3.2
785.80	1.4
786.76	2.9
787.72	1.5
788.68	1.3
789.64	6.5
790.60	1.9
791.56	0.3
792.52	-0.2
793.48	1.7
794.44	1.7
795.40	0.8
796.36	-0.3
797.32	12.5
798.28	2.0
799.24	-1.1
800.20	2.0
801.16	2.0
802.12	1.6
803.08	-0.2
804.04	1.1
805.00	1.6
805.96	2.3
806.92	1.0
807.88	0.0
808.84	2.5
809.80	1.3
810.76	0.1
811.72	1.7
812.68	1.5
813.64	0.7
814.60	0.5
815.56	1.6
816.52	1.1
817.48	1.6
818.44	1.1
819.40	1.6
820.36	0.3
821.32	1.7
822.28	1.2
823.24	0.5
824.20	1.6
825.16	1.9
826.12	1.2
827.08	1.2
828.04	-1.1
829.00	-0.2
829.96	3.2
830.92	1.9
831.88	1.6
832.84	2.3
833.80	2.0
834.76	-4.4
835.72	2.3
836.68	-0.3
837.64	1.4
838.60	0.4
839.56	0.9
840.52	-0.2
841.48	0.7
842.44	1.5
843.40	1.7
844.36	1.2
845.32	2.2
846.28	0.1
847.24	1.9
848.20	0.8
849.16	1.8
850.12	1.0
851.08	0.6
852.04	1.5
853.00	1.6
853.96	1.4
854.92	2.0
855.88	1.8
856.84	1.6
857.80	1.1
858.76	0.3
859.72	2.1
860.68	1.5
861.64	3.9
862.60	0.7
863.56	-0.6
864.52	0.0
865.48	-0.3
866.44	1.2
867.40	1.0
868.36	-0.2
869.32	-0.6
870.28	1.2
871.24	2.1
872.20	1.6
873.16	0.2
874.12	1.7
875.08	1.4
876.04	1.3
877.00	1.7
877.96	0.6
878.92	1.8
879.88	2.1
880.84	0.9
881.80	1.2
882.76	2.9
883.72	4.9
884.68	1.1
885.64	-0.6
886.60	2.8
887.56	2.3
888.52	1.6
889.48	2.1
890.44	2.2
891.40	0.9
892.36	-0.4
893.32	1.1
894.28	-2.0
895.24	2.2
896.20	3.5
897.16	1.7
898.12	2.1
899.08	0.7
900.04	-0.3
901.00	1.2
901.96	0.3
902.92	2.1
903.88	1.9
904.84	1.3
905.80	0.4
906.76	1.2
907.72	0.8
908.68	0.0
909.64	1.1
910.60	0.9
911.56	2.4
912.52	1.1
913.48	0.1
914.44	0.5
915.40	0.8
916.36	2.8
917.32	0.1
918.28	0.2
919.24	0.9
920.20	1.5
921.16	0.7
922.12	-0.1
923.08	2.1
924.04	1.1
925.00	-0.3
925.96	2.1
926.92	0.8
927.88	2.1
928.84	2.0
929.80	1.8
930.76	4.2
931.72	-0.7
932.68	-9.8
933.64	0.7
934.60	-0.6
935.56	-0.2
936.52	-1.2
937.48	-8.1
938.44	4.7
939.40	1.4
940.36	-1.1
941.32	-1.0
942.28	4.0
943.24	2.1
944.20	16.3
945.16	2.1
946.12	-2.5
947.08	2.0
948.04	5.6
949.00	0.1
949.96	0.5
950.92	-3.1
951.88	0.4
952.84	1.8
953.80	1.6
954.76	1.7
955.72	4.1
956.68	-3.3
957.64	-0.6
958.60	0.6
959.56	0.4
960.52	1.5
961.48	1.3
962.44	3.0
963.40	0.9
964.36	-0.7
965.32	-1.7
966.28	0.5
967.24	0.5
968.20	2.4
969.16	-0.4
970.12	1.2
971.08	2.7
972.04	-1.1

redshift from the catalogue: 0.592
